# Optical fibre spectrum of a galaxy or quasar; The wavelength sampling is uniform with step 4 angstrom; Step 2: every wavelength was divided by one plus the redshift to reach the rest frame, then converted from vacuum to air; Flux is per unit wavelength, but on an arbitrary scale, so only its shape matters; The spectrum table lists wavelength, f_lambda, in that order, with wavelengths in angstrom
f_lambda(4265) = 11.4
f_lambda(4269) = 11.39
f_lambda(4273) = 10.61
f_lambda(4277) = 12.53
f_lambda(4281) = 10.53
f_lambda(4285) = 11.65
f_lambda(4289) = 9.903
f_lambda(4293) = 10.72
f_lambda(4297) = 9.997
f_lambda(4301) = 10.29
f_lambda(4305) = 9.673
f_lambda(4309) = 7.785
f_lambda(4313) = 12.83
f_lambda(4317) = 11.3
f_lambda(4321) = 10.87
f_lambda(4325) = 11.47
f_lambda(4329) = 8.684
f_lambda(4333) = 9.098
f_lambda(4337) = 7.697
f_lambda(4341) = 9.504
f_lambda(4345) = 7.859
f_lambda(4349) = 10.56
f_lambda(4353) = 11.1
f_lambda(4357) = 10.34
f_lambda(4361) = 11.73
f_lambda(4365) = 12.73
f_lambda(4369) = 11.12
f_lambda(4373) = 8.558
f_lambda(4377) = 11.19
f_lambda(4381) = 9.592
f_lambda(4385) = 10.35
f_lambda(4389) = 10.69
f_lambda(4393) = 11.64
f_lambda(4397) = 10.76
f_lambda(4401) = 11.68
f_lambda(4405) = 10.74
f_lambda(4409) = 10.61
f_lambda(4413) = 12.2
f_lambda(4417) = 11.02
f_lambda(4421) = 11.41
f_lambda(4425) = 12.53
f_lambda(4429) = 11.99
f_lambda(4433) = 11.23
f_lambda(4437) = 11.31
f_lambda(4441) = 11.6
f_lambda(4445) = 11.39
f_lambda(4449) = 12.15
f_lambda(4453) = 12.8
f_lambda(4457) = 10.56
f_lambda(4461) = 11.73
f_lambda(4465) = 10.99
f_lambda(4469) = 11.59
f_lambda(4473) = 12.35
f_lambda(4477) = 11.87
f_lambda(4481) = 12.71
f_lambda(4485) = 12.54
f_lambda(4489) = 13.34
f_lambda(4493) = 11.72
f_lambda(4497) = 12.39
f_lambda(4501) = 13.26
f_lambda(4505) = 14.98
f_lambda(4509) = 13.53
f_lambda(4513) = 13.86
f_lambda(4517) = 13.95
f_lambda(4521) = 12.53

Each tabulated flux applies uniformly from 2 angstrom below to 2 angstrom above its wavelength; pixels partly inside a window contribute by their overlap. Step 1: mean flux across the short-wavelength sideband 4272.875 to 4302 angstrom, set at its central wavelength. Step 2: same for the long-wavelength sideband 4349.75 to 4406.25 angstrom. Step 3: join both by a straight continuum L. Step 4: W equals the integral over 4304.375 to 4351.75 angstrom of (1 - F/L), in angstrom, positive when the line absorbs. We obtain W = 4.5 angstrom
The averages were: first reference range 10.8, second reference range 10.9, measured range 9.8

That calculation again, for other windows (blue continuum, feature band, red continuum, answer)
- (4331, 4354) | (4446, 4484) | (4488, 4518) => 1.6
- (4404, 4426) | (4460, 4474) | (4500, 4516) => 1.3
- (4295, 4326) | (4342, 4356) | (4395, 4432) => 1.3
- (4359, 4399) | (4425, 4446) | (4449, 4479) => -0.3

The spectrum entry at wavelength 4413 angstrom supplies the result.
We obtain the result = 12.2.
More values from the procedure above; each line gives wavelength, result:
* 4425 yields 12.53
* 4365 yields 12.73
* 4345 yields 7.859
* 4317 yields 11.3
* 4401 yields 11.68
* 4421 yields 11.41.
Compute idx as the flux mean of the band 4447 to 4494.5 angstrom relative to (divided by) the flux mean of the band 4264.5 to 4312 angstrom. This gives 1.14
